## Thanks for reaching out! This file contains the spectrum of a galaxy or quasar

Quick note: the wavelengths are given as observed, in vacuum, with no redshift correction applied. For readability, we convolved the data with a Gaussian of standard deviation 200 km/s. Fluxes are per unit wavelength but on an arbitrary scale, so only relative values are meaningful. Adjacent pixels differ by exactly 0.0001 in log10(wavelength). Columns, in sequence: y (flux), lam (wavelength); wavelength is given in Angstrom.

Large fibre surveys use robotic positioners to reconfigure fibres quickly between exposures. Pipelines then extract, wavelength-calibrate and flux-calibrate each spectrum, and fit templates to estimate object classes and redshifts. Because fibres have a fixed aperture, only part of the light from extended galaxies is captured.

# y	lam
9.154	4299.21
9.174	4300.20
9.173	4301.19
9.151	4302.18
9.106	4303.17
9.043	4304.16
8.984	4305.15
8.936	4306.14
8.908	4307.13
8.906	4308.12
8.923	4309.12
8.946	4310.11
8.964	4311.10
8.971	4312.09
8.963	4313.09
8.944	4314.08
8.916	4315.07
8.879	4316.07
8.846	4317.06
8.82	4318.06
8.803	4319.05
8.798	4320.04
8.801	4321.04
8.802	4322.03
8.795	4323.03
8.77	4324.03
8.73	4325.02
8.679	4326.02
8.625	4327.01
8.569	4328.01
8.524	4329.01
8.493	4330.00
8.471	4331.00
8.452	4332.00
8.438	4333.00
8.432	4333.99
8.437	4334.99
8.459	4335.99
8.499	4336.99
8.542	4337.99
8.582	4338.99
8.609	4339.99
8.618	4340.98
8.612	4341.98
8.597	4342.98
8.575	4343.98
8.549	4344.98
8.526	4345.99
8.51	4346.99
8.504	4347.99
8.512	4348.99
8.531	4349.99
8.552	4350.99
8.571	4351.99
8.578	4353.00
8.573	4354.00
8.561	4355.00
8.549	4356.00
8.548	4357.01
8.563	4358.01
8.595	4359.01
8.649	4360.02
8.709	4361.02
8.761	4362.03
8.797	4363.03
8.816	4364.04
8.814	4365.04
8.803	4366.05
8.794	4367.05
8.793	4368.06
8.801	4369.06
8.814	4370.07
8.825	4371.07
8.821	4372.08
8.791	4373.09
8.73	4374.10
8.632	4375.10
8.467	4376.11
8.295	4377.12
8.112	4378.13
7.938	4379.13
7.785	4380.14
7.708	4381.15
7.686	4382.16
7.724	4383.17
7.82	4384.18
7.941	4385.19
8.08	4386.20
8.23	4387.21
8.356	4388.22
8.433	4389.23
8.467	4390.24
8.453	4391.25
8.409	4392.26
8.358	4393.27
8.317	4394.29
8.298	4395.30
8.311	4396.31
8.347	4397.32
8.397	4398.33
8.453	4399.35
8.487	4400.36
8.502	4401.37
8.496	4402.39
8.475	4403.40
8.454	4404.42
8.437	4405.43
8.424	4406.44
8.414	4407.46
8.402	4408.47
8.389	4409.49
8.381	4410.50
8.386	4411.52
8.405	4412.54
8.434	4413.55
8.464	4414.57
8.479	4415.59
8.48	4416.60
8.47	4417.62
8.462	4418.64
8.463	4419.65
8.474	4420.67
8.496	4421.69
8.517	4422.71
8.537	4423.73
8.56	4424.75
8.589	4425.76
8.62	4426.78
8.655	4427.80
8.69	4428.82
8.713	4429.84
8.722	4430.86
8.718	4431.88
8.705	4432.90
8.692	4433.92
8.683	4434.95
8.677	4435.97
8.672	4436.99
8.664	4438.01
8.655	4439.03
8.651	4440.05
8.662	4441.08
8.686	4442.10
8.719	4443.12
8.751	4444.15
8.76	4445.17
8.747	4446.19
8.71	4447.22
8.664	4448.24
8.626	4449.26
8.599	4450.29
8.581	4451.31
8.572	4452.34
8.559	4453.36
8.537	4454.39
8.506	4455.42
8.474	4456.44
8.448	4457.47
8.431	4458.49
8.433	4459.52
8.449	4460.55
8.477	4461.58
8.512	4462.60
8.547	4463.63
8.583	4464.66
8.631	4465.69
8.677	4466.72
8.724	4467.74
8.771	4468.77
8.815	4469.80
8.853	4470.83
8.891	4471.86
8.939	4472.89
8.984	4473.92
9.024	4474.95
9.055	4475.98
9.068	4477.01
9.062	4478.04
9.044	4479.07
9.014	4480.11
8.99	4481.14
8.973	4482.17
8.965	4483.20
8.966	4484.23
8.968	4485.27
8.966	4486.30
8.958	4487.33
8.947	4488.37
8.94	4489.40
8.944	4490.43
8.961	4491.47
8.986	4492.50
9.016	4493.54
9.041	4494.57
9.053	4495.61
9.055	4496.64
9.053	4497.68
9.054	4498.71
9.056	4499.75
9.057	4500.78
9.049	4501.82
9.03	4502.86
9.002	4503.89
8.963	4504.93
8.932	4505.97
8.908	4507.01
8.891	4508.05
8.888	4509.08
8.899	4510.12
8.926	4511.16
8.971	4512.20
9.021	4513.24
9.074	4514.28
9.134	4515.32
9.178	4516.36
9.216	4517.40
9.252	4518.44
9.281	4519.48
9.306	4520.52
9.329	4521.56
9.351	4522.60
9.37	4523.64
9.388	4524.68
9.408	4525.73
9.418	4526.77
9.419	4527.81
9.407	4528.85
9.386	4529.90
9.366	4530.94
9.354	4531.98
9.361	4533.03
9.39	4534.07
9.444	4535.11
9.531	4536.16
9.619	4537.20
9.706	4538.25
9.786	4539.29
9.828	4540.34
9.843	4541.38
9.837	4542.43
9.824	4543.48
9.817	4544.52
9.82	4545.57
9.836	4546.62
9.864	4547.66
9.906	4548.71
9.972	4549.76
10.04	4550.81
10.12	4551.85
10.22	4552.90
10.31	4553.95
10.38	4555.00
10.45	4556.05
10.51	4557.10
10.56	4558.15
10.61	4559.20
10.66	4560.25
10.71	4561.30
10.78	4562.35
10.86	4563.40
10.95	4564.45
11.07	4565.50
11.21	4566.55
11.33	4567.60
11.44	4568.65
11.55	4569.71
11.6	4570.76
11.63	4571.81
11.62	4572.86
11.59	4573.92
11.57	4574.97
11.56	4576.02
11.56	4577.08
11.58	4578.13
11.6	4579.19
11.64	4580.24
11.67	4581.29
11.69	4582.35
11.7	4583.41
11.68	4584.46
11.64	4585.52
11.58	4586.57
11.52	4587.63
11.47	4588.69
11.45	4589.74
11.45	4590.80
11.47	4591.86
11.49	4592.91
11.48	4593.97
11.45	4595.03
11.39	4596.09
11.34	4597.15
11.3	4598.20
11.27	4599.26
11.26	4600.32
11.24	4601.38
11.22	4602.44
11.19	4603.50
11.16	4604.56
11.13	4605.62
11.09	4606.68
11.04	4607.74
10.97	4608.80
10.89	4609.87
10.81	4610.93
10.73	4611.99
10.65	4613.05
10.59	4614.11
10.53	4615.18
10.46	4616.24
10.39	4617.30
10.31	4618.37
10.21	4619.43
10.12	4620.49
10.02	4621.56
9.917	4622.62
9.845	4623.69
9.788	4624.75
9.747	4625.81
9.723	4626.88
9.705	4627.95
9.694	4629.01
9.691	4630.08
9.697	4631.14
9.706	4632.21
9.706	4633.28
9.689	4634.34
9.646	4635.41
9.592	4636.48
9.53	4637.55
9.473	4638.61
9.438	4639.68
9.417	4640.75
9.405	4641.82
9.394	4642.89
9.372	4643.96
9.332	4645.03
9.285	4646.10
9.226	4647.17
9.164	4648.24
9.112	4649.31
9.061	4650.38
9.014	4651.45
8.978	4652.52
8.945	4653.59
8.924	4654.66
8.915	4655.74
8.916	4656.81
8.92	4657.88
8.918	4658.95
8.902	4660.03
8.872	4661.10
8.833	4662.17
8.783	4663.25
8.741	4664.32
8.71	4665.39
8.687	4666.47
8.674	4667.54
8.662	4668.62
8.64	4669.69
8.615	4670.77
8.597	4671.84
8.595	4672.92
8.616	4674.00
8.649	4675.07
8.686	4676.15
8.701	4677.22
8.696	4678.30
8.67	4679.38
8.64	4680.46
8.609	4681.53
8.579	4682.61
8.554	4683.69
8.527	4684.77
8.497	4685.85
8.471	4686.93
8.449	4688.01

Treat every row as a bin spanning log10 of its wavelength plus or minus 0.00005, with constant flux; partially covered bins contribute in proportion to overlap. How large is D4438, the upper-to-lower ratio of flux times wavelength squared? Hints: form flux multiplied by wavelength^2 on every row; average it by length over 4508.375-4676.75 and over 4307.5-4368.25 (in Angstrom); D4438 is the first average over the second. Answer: 1.30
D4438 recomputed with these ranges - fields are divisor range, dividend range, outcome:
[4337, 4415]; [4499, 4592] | 1.30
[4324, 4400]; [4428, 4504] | 1.09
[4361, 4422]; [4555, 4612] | 1.46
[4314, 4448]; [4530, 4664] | 1.33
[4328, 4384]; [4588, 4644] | 1.38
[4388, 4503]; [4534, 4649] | 1.29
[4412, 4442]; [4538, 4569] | 1.27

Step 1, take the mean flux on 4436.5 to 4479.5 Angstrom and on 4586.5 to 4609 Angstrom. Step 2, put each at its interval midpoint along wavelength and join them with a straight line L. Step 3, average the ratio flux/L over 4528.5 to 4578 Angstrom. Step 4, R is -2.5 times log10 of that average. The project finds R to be 0.01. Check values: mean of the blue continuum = 8.7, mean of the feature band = 10.4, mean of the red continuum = 11.3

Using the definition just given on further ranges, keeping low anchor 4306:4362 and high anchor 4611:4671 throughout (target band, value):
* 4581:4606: -0.219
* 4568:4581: -0.240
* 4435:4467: 0.045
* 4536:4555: -0.079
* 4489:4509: 0.011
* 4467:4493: 0.011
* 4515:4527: -0.018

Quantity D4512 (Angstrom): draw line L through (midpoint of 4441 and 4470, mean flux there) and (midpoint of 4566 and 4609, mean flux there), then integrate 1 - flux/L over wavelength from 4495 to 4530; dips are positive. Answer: 2.5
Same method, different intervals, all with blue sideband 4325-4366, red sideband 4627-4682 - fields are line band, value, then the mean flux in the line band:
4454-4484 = 0.1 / 8.76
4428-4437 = 0.0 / 8.69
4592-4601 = -2.4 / 11.4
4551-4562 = -1.9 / 10.4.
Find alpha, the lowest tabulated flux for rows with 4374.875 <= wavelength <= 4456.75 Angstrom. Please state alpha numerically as 7.686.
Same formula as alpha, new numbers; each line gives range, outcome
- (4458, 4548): 8.431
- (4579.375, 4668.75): 8.662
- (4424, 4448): 8.56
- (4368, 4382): 7.708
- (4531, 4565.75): 9.354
